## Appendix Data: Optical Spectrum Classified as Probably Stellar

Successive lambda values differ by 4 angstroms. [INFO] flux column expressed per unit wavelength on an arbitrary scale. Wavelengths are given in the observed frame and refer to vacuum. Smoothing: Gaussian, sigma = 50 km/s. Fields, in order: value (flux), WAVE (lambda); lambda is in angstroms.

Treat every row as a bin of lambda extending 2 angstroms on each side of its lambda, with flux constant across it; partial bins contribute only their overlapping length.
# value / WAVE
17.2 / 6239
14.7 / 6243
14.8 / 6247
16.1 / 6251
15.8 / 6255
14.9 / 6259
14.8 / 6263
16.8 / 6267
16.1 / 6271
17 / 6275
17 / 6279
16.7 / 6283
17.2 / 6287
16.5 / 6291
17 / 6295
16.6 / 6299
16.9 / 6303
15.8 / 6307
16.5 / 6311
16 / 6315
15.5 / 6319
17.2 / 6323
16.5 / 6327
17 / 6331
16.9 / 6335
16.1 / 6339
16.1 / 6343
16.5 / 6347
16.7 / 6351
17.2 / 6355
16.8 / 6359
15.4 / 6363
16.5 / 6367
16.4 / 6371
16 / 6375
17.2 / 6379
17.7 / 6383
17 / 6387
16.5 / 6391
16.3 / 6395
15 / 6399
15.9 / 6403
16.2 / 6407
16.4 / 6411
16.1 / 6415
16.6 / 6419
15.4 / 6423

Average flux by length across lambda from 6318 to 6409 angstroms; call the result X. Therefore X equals 16.5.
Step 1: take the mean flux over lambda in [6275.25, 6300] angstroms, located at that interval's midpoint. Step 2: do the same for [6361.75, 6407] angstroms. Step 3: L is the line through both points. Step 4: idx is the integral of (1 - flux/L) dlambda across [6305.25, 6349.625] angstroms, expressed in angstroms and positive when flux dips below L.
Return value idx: 0.7 angstroms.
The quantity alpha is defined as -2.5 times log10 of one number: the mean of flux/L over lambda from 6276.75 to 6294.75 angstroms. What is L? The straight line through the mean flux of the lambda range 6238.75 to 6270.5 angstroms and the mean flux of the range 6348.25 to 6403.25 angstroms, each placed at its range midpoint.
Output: -0.07 mag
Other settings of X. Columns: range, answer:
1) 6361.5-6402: 16.4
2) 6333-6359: 16.6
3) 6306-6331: 16.3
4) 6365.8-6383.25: 16.7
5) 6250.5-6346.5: 16.4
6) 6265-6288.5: 16.8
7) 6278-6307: 16.8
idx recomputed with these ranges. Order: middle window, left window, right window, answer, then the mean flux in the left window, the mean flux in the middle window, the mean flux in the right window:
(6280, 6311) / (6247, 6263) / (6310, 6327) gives -1.34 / 15.4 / 16.7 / 16.3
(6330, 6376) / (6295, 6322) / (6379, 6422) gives -0.33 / 16.3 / 16.5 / 16.4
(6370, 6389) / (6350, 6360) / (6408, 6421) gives -0.22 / 16.9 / 16.9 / 16.4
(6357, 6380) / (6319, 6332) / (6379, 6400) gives 0.42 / 16.7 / 16.3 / 16.6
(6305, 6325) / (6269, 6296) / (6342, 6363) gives 0.57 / 16.8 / 16.2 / 16.6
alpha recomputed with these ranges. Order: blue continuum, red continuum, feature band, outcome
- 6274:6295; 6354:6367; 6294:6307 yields 0.01 mag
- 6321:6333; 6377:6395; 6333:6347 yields 0.04 mag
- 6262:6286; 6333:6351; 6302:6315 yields 0.01 mag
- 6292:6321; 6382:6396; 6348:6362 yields -0.01 mag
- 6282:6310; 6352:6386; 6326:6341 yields 0.00 mag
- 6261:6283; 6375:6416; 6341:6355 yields -0.01 mag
